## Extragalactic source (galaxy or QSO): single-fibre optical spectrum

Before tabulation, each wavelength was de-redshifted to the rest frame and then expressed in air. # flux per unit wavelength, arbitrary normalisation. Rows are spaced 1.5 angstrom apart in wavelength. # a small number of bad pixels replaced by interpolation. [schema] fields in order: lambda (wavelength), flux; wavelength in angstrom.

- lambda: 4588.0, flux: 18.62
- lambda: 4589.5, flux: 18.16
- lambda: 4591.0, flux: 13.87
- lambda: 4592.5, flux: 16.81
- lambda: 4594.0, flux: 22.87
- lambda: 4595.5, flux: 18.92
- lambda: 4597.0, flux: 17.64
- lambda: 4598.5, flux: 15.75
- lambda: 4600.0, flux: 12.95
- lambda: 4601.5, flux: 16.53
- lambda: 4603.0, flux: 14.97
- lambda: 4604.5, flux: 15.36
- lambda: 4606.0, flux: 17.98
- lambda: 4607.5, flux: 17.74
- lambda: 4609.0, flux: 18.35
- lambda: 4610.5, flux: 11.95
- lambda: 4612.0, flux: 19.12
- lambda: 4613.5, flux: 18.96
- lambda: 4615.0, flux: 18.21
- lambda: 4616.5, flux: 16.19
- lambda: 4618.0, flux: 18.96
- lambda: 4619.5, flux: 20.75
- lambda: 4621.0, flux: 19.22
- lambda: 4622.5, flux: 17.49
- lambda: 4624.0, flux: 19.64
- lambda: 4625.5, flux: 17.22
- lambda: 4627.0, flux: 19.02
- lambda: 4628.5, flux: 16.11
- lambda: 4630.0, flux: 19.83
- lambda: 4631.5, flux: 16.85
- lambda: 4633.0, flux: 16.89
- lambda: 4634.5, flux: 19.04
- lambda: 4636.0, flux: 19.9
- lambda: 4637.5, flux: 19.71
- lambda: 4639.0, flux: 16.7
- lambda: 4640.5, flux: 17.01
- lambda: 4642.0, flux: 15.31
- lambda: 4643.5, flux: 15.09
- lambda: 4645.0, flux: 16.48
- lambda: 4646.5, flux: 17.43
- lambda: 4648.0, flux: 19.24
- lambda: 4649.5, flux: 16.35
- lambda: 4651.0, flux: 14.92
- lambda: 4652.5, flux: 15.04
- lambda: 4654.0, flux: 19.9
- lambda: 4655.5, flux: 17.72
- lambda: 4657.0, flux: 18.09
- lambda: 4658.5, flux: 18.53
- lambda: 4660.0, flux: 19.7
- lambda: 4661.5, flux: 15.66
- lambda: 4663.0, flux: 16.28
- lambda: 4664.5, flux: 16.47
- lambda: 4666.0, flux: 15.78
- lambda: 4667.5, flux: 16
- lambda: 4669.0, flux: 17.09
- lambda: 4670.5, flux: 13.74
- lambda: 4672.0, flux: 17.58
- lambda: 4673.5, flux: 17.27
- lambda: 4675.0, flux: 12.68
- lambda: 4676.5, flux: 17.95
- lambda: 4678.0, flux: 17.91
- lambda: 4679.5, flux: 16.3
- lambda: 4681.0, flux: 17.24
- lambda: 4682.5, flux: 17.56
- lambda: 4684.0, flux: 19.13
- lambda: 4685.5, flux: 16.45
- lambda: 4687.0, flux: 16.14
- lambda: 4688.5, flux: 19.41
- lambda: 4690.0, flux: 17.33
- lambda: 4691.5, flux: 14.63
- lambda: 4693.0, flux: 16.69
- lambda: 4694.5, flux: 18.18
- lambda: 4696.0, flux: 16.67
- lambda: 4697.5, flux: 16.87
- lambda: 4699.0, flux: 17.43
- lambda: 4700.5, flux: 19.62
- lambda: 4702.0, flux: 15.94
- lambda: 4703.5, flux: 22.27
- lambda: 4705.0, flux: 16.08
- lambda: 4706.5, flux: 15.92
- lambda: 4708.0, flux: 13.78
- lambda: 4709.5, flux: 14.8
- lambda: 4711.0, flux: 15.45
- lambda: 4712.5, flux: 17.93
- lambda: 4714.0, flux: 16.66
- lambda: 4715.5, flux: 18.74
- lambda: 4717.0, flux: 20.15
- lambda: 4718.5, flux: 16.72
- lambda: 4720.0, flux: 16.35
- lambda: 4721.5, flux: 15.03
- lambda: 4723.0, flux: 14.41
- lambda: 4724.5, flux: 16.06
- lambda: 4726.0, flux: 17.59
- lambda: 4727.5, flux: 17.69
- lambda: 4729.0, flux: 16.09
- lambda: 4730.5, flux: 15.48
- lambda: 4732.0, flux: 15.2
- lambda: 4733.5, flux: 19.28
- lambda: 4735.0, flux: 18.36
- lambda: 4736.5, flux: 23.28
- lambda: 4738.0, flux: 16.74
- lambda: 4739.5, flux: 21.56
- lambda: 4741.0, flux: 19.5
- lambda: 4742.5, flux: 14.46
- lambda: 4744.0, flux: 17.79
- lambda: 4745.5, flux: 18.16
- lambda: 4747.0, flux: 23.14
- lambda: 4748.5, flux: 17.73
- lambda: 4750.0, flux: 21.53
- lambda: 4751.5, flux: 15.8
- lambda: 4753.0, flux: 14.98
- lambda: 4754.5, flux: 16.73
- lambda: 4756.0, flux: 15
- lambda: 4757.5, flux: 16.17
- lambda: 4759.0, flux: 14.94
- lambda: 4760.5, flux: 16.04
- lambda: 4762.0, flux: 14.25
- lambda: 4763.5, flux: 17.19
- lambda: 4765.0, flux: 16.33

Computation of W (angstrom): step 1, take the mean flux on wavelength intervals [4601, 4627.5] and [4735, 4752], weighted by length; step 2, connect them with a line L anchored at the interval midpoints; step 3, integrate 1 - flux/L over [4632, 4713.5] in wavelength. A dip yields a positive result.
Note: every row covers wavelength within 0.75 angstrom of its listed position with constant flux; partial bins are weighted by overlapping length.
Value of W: 5.64 angstrom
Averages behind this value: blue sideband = 17.6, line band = 17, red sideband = 19.1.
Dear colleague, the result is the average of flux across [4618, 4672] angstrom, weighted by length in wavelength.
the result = 17.5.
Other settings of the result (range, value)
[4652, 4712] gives 16.9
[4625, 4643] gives 17.8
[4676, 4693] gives 17.2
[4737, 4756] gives 18.1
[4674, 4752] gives 17.4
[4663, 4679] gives 16.2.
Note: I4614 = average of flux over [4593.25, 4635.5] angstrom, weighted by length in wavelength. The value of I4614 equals 17.7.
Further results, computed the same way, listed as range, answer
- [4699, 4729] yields 16.9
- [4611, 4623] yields 18.5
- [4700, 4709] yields 17.1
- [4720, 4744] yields 17.4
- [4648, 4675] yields 16.8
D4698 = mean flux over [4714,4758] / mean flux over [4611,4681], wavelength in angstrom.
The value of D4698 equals 1.01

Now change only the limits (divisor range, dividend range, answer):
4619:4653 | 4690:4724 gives 0.96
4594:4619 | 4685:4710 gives 0.99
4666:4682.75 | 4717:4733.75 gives 1.00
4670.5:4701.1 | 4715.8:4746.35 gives 1.03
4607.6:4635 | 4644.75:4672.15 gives 0.94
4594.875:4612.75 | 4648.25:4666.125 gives 1.04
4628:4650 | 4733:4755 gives 1.06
